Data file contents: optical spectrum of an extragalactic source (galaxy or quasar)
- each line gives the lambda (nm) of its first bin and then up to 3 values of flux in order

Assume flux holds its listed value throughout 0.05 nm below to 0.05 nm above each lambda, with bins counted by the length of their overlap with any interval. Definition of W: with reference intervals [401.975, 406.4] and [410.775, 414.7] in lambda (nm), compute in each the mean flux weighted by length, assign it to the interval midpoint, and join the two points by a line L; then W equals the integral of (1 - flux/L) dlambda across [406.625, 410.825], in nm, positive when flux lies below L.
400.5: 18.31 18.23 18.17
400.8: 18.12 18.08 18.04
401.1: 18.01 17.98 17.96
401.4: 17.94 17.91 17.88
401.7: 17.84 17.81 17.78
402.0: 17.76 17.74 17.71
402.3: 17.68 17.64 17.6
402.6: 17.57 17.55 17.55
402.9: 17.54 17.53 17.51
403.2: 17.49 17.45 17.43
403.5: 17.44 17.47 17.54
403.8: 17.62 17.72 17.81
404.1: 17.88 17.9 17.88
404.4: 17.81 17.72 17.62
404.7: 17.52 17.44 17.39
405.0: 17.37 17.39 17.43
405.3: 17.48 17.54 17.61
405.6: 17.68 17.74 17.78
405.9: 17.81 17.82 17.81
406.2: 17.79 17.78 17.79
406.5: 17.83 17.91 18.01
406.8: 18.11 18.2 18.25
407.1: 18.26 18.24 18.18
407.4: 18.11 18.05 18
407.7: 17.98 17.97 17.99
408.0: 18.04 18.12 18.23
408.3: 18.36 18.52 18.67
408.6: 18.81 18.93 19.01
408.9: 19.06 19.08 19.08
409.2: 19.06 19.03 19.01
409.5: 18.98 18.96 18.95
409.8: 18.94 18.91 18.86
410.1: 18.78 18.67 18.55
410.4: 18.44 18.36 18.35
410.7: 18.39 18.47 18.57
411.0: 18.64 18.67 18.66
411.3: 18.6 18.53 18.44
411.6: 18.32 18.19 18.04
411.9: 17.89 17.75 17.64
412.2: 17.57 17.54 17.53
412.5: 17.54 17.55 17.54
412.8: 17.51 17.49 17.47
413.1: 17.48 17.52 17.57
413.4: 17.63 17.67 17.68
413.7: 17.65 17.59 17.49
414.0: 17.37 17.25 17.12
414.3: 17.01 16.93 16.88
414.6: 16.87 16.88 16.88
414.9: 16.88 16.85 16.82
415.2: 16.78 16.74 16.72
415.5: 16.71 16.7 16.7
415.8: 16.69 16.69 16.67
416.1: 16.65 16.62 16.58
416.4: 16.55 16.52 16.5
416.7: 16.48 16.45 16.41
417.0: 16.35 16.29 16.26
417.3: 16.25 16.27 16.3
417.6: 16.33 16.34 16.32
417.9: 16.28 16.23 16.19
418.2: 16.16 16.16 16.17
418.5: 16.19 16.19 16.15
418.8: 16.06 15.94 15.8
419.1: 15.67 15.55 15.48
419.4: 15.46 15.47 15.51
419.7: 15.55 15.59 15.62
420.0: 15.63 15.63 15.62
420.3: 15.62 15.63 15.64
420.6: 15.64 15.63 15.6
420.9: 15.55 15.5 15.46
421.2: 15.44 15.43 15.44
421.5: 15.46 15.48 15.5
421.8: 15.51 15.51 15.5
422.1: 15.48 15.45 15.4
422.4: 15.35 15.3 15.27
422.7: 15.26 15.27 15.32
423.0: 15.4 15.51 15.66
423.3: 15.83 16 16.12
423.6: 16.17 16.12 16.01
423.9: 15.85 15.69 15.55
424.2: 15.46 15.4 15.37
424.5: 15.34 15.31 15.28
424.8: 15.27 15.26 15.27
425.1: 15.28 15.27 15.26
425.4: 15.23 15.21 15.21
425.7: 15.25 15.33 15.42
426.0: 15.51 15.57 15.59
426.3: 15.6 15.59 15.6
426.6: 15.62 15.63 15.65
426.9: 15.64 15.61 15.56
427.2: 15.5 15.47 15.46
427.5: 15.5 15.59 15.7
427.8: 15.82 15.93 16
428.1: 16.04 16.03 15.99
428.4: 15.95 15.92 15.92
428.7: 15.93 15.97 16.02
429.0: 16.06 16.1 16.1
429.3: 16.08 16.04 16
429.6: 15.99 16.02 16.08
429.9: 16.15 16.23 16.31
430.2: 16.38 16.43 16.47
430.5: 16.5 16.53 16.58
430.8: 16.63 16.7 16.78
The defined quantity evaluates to -0.20 nm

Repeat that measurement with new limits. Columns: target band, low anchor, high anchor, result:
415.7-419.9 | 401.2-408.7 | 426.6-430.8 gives 0.16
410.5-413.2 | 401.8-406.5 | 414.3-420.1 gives -0.18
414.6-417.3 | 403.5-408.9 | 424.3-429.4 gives 0.03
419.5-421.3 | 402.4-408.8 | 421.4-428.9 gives 0.06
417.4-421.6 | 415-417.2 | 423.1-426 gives 0.10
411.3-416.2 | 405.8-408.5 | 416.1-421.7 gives -0.13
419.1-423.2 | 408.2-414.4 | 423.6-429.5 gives 0.26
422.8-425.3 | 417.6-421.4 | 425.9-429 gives 0.03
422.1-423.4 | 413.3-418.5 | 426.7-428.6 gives 0.06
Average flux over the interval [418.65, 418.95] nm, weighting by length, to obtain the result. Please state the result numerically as 16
